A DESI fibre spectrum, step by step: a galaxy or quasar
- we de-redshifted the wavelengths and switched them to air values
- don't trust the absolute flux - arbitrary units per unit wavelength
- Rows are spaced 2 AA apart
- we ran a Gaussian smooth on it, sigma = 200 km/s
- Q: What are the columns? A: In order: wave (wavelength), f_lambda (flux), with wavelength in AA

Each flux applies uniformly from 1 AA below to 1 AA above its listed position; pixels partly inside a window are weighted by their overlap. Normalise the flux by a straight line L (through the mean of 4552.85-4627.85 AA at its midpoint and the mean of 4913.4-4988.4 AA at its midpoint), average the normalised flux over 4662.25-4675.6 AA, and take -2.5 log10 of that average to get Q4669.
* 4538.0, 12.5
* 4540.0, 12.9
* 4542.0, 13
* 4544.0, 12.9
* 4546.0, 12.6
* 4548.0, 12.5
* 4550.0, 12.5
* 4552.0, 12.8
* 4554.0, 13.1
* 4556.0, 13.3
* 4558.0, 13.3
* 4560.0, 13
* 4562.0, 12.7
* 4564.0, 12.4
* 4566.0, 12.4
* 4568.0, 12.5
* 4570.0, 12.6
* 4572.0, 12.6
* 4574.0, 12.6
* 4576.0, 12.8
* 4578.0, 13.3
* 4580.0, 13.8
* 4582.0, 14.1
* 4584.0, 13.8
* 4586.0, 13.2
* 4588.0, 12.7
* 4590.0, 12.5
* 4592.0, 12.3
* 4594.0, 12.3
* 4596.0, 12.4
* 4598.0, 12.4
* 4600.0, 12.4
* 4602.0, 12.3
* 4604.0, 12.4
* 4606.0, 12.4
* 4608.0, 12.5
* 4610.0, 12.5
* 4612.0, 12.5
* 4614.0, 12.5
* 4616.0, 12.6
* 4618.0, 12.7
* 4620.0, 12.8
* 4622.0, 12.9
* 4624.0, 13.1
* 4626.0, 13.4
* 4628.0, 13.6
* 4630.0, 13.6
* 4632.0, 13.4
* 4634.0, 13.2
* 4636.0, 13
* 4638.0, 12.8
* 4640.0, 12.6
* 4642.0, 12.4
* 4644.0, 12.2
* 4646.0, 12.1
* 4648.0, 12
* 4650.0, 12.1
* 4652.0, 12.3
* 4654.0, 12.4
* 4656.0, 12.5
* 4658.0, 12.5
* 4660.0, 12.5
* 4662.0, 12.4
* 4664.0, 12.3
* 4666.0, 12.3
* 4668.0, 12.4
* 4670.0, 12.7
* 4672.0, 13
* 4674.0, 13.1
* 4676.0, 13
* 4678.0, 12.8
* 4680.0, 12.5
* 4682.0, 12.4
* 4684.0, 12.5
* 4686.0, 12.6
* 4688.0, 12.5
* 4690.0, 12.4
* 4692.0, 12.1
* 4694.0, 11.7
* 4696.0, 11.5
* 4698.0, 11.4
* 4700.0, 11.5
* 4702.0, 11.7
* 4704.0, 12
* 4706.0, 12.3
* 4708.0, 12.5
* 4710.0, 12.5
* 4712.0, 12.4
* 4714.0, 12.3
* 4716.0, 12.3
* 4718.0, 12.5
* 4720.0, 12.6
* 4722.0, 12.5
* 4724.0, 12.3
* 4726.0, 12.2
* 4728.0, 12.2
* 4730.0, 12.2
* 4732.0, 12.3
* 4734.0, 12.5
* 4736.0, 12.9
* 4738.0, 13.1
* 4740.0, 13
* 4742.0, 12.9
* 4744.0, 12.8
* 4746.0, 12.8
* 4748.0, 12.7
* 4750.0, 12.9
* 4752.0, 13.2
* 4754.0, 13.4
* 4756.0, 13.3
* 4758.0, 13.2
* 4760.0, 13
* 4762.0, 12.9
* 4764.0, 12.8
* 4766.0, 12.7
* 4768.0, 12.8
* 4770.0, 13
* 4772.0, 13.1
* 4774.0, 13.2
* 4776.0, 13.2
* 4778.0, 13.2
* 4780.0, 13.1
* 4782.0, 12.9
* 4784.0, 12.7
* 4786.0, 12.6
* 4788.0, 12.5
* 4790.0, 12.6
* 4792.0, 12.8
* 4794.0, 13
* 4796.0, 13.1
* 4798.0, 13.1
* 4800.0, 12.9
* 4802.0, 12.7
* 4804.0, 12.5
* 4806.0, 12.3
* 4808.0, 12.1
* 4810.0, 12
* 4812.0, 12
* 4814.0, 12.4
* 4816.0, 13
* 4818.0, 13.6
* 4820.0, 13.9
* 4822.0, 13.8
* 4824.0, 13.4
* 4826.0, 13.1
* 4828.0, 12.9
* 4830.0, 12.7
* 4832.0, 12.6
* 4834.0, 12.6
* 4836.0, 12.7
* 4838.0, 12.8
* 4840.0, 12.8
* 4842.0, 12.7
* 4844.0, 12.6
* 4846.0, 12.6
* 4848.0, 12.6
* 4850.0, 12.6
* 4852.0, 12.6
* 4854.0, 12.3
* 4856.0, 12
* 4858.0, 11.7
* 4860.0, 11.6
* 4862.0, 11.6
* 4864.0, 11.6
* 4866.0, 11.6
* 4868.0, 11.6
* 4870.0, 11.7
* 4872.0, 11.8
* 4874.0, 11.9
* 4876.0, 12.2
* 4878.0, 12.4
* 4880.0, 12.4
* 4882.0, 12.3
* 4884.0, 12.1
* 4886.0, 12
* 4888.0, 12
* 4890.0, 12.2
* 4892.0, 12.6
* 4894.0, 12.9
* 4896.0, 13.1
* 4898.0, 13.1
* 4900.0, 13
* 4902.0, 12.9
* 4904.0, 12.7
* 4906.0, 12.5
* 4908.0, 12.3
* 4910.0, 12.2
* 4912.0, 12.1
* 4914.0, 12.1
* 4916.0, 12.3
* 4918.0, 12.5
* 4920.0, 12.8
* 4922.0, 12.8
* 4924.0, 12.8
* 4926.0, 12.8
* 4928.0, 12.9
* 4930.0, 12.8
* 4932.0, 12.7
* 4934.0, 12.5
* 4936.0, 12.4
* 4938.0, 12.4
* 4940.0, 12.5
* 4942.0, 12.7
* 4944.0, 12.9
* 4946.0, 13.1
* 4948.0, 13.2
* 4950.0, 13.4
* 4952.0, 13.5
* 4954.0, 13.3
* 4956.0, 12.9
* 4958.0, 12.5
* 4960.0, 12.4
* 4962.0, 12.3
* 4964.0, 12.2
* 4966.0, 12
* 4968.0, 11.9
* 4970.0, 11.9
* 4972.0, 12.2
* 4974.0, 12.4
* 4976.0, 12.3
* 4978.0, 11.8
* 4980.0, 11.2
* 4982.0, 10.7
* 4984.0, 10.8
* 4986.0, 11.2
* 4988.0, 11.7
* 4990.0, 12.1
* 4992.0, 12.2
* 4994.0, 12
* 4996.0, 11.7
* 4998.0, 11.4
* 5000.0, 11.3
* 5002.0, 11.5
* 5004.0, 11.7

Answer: 0.006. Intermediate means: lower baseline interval 12.8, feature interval 12.6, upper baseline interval 12.4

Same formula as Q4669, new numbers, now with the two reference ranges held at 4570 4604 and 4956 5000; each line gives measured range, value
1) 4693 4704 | 0.085 mag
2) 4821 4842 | -0.061 mag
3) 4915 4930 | -0.062 mag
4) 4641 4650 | 0.045 mag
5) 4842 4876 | 0.010 mag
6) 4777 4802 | -0.047 mag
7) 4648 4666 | 0.026 mag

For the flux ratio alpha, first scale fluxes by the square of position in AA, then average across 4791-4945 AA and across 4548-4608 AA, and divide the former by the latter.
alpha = 1.11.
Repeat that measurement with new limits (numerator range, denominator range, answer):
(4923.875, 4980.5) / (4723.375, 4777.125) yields 1.06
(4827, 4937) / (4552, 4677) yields 1.09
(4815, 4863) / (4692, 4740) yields 1.09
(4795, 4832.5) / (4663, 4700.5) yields 1.10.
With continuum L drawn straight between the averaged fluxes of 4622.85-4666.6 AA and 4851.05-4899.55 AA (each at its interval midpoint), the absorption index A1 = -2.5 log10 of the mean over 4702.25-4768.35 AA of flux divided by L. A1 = -0.02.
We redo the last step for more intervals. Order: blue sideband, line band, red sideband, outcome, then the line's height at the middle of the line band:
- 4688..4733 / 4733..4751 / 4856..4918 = -0.058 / 12.2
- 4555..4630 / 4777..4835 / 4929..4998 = -0.028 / 12.5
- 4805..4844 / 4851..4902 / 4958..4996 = 0.026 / 12.5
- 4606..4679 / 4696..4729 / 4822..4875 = 0.035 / 12.6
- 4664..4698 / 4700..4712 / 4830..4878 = 0.022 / 12.4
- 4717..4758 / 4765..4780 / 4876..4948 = -0.029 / 12.7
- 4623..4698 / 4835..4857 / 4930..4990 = -0.014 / 12.4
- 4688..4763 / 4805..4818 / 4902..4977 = 0.011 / 12.5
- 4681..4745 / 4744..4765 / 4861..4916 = -0.060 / 12.3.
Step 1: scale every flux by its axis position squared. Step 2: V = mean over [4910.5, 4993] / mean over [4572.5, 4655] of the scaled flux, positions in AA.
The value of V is 1.1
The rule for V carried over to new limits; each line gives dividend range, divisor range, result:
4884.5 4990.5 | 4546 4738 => 1.12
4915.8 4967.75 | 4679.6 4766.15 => 1.11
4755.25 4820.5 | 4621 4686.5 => 1.07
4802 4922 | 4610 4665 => 1.08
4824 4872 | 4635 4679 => 1.07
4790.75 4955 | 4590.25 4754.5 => 1.09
